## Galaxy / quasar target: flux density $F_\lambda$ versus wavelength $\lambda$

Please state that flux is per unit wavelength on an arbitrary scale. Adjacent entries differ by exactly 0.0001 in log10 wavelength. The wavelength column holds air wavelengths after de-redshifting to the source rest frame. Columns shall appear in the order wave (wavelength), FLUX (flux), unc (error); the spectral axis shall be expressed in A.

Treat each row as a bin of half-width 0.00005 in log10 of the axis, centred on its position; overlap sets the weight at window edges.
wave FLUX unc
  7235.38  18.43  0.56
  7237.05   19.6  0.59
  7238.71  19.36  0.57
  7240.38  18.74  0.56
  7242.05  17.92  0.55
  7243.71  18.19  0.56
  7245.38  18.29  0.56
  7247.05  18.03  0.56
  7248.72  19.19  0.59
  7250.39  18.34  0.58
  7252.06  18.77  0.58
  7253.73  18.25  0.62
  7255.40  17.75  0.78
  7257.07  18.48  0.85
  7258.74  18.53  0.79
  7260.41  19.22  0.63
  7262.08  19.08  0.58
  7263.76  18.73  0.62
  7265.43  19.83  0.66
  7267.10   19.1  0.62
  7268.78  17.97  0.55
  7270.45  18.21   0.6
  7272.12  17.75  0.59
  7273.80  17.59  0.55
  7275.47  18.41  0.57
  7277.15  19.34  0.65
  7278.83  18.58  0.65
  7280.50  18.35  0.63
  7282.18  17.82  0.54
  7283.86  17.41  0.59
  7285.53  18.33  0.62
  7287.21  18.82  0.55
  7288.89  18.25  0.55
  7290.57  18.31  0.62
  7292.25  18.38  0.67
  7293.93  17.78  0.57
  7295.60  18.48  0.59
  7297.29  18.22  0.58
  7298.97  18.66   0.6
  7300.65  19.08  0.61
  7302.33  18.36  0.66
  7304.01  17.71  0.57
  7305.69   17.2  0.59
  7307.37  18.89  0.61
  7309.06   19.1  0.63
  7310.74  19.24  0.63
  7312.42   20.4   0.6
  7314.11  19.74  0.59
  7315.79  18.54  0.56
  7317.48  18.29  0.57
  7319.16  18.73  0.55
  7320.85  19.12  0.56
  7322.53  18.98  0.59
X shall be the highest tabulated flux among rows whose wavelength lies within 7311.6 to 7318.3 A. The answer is 20.4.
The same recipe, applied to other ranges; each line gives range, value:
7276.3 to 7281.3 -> 19.34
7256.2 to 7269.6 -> 19.83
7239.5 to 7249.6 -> 19.19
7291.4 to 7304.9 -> 19.08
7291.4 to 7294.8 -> 18.38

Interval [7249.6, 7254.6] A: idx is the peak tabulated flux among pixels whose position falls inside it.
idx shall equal 18.77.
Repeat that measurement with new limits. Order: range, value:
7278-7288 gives 18.82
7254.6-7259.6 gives 18.53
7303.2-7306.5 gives 17.71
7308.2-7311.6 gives 19.24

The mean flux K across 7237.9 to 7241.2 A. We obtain 19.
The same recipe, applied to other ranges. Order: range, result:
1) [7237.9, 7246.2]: 18.5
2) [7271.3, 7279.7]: 18.3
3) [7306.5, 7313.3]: 19.4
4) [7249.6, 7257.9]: 18.3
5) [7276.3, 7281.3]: 18.7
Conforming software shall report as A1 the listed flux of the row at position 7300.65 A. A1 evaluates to 19.08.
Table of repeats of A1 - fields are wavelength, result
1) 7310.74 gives 19.24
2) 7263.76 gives 18.73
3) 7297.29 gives 18.22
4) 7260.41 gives 19.22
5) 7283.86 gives 17.41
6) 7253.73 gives 18.25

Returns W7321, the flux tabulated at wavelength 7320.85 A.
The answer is 19.12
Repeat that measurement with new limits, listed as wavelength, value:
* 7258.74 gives 18.53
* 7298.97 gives 18.66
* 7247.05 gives 18.03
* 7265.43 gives 19.83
